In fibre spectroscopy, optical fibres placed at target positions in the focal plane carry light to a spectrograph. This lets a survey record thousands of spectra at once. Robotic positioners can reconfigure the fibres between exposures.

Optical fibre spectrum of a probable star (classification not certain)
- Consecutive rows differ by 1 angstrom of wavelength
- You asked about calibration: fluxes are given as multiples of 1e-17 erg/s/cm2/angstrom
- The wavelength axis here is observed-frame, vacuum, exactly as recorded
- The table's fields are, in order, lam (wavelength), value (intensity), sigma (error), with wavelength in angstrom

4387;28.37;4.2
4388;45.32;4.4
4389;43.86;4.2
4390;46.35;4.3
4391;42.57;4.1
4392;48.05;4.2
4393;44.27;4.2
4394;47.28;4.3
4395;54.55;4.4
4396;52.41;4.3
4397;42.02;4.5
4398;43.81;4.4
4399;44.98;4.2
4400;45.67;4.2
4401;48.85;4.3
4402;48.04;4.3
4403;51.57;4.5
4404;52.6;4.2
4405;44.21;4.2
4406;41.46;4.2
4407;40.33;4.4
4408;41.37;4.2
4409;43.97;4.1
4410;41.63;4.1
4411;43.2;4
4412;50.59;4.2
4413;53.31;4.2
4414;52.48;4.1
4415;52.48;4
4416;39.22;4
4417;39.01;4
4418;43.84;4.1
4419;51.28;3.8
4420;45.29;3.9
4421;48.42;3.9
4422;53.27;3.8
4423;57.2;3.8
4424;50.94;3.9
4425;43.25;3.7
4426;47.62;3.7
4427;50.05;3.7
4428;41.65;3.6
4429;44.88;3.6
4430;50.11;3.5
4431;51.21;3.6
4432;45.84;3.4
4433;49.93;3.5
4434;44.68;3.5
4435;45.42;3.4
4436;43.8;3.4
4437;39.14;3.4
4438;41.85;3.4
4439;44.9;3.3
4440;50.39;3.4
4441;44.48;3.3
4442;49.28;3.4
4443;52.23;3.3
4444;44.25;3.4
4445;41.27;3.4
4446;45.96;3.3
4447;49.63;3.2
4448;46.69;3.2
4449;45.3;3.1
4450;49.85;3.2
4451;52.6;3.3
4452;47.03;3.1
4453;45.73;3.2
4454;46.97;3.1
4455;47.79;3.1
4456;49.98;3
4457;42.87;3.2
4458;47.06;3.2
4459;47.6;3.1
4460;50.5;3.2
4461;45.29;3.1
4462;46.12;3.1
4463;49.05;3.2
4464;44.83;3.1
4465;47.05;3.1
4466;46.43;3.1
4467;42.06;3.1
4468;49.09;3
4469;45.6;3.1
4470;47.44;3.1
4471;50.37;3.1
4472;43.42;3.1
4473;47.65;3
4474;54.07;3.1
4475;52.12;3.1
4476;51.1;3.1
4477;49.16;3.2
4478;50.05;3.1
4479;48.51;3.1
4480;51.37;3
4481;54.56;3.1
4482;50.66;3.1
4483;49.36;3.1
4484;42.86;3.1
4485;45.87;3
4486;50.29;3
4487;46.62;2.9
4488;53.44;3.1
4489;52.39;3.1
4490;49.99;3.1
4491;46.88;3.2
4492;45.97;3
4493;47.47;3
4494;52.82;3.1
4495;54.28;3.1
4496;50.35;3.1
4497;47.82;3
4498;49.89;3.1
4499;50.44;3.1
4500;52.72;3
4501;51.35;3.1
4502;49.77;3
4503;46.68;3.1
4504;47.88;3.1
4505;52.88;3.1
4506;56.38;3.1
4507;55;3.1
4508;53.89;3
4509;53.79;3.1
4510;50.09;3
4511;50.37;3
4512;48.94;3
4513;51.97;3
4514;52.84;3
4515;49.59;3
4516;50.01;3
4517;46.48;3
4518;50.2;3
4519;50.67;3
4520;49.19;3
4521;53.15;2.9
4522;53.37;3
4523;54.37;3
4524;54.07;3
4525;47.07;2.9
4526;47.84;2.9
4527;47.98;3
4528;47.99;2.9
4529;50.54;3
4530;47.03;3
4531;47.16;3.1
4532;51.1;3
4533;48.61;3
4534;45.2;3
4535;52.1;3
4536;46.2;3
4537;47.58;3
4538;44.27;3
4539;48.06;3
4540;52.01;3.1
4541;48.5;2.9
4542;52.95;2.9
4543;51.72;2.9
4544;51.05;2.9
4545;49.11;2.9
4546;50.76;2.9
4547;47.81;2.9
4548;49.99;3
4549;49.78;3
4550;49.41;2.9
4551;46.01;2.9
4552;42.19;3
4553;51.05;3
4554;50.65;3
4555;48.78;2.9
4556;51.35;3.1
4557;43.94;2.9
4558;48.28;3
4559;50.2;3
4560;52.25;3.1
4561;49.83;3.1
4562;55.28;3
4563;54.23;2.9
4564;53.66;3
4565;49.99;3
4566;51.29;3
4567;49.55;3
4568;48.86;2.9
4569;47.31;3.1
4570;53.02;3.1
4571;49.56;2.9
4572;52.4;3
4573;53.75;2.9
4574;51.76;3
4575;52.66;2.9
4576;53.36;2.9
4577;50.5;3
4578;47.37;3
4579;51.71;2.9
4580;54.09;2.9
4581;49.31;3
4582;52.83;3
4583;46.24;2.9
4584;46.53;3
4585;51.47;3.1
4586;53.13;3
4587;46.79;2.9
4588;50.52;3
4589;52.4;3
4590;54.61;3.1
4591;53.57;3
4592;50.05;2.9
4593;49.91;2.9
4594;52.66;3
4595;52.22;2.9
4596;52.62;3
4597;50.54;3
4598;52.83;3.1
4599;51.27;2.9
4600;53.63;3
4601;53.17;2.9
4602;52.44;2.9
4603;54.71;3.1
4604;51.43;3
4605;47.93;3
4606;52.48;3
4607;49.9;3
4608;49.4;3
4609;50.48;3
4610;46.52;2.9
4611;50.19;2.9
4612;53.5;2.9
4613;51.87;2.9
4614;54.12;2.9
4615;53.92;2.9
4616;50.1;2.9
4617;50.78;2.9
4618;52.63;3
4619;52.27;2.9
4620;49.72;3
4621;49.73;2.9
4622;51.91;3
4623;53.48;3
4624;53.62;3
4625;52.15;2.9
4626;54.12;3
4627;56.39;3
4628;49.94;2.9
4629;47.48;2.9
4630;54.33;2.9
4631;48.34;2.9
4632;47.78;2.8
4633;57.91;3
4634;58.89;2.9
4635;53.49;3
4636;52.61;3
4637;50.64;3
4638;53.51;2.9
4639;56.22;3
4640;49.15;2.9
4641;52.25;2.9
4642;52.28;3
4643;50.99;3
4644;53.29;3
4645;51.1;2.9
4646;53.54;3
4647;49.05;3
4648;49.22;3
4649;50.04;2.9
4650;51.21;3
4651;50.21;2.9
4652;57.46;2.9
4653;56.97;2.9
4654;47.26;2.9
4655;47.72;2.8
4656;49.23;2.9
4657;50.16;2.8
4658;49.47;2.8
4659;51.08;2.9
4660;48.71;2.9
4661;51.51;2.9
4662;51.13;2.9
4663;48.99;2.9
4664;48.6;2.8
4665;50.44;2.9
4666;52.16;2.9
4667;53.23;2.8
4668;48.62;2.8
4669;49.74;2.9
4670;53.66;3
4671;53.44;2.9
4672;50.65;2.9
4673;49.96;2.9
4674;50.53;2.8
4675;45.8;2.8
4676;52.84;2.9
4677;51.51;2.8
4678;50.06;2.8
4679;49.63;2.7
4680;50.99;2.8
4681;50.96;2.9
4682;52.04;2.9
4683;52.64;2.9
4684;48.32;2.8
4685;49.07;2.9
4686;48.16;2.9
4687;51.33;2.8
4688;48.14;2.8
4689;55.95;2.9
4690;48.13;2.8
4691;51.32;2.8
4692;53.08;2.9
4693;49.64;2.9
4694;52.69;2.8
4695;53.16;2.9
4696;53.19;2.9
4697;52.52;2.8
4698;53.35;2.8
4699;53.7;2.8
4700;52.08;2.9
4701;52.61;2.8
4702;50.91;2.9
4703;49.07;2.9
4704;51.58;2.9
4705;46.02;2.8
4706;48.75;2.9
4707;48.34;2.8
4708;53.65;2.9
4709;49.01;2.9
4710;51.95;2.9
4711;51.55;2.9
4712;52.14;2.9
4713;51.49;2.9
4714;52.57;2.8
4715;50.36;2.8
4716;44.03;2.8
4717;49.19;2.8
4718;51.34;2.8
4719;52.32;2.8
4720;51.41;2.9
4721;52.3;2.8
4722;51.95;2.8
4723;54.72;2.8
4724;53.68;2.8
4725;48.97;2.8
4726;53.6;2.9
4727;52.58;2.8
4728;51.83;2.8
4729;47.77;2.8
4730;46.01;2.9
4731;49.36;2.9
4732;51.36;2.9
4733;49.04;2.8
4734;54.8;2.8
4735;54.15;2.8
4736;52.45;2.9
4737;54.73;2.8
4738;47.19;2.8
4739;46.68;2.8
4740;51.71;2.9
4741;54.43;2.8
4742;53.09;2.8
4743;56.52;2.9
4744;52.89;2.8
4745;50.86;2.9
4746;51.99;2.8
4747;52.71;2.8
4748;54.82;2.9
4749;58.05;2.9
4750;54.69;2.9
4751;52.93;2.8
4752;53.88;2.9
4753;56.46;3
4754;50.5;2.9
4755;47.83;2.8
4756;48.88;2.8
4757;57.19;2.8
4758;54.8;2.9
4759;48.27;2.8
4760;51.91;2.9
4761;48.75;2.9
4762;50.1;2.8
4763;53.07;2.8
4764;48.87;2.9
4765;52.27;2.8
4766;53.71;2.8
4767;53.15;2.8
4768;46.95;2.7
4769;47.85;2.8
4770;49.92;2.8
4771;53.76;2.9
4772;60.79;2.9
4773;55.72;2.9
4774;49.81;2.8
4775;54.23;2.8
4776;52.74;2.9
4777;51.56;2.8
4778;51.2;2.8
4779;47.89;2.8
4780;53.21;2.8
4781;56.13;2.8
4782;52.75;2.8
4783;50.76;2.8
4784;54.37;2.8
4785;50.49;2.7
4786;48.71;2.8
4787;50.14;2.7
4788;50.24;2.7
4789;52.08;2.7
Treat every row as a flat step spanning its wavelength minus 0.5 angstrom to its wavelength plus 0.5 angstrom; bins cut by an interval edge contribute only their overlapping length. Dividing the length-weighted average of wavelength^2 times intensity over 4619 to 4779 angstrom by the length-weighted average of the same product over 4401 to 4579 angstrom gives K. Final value 1.16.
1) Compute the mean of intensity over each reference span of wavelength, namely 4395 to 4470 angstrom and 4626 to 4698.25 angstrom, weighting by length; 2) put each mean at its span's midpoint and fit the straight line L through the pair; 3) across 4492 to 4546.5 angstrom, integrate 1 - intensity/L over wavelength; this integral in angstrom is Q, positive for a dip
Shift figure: -1.9 angstrom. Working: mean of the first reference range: 46.8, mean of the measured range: 50.2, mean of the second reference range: 51.3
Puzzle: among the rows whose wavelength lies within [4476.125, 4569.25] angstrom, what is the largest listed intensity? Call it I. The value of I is 56.38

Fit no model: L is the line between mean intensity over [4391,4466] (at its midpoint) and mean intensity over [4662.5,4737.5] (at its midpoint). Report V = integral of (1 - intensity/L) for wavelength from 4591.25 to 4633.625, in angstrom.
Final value -1.7 angstrom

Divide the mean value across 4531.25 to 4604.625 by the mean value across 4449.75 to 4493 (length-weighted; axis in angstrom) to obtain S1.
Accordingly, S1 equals 1.0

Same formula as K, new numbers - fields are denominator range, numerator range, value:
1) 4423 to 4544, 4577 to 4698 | 1.13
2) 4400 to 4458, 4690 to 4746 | 1.24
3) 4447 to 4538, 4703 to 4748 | 1.15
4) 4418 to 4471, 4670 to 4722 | 1.21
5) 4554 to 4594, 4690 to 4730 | 1.07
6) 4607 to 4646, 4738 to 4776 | 1.06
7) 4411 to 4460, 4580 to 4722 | 1.19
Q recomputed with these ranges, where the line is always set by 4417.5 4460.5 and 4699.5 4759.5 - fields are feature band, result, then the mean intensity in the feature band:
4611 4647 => -1.6 angstrom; 52.3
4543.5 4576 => -0.8 angstrom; 50.2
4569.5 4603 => -1.4 angstrom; 51.5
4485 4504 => -0.7 angstrom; 49.8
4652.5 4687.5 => 0.2 angstrom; 50.5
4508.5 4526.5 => -0.9 angstrom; 50.8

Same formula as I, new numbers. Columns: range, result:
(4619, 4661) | 58.89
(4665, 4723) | 55.95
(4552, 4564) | 55.28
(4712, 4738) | 54.8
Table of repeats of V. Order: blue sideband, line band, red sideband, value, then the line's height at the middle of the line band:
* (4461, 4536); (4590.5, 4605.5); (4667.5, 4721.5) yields -0.5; 50.3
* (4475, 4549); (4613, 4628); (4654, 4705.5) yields -0.6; 50.5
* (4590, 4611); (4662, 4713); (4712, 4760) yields 0.8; 51.7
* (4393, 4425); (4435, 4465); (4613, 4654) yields 0.9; 48.1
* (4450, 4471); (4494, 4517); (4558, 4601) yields -1.1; 48.8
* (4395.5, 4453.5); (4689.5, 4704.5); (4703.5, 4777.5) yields -0.2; 51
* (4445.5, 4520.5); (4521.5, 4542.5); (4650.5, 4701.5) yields 0.2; 49.7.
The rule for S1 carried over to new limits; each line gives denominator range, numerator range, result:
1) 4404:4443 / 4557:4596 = 1.10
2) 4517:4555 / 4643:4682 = 1.03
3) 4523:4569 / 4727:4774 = 1.05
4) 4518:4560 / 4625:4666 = 1.05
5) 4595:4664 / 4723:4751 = 1.01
